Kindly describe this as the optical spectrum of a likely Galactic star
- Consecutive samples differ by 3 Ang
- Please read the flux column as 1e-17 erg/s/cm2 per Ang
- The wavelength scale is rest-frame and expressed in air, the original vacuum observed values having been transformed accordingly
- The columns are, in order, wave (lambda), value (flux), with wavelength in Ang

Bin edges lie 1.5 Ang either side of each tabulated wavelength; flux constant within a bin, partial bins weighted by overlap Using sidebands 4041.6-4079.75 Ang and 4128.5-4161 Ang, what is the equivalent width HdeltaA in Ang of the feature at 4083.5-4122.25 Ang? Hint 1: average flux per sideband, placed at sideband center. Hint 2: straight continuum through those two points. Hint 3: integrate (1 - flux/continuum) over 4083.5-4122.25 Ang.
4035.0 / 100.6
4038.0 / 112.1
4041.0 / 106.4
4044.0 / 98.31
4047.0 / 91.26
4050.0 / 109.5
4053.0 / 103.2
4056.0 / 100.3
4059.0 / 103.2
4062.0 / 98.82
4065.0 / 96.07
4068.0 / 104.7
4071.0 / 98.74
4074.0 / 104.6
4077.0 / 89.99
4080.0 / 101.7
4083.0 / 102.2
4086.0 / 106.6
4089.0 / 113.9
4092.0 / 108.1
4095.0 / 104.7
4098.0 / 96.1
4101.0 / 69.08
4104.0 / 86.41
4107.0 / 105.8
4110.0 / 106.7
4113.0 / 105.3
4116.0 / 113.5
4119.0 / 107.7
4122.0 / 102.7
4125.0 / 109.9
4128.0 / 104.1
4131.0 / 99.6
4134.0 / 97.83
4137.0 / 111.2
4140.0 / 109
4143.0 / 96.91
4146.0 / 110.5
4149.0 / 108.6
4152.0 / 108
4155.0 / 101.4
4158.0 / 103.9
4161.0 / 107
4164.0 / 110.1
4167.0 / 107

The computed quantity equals 0.2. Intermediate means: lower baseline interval 100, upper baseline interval 105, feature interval 102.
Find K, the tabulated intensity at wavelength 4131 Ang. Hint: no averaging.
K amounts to 99.6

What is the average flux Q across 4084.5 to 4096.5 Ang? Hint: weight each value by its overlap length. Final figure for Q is 108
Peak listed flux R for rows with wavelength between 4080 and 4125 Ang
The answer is 113.9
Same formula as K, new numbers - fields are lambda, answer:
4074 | 104.6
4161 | 107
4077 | 89.99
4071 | 98.74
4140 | 109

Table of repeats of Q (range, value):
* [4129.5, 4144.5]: 103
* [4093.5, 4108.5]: 92.4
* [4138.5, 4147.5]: 105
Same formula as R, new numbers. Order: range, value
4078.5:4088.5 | 106.6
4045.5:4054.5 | 109.5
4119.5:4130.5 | 109.9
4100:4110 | 106.7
